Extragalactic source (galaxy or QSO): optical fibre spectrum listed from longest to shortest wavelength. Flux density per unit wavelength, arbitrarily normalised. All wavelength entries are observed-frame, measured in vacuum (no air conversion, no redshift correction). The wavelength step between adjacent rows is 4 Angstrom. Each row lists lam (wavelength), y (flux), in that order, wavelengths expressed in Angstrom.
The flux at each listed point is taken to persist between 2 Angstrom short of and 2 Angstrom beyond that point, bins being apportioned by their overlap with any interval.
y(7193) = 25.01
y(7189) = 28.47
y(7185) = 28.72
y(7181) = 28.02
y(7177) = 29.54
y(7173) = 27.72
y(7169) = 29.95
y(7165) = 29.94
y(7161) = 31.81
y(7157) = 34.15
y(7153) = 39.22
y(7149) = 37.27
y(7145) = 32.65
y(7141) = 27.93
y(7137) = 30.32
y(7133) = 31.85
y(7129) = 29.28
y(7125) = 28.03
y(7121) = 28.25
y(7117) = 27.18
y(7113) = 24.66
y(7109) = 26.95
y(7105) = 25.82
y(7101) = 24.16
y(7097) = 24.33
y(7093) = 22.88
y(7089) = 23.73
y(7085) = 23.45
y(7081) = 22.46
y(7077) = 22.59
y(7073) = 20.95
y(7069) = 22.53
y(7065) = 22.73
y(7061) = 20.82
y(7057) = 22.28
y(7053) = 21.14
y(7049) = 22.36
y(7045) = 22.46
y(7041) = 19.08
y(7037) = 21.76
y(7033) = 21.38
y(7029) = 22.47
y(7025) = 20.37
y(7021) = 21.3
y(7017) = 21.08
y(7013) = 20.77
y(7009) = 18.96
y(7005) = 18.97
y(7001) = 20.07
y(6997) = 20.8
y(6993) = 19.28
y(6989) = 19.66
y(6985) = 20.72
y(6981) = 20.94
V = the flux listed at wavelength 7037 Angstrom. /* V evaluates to 21.76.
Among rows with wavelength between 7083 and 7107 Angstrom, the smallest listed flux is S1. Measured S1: 22.88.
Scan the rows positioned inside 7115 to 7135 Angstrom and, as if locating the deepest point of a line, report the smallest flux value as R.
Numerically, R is 27.18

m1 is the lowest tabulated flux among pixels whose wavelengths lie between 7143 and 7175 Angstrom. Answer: 27.72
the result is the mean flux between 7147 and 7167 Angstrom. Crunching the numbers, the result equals 34.5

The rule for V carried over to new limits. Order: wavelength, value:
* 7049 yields 22.36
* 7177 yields 29.54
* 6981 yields 20.94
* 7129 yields 29.28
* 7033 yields 21.38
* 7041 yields 19.08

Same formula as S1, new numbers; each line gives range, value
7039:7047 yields 19.08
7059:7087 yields 20.82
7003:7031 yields 18.96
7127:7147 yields 27.93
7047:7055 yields 21.14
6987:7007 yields 18.97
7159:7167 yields 29.94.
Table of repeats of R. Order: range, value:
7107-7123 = 24.66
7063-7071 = 22.53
